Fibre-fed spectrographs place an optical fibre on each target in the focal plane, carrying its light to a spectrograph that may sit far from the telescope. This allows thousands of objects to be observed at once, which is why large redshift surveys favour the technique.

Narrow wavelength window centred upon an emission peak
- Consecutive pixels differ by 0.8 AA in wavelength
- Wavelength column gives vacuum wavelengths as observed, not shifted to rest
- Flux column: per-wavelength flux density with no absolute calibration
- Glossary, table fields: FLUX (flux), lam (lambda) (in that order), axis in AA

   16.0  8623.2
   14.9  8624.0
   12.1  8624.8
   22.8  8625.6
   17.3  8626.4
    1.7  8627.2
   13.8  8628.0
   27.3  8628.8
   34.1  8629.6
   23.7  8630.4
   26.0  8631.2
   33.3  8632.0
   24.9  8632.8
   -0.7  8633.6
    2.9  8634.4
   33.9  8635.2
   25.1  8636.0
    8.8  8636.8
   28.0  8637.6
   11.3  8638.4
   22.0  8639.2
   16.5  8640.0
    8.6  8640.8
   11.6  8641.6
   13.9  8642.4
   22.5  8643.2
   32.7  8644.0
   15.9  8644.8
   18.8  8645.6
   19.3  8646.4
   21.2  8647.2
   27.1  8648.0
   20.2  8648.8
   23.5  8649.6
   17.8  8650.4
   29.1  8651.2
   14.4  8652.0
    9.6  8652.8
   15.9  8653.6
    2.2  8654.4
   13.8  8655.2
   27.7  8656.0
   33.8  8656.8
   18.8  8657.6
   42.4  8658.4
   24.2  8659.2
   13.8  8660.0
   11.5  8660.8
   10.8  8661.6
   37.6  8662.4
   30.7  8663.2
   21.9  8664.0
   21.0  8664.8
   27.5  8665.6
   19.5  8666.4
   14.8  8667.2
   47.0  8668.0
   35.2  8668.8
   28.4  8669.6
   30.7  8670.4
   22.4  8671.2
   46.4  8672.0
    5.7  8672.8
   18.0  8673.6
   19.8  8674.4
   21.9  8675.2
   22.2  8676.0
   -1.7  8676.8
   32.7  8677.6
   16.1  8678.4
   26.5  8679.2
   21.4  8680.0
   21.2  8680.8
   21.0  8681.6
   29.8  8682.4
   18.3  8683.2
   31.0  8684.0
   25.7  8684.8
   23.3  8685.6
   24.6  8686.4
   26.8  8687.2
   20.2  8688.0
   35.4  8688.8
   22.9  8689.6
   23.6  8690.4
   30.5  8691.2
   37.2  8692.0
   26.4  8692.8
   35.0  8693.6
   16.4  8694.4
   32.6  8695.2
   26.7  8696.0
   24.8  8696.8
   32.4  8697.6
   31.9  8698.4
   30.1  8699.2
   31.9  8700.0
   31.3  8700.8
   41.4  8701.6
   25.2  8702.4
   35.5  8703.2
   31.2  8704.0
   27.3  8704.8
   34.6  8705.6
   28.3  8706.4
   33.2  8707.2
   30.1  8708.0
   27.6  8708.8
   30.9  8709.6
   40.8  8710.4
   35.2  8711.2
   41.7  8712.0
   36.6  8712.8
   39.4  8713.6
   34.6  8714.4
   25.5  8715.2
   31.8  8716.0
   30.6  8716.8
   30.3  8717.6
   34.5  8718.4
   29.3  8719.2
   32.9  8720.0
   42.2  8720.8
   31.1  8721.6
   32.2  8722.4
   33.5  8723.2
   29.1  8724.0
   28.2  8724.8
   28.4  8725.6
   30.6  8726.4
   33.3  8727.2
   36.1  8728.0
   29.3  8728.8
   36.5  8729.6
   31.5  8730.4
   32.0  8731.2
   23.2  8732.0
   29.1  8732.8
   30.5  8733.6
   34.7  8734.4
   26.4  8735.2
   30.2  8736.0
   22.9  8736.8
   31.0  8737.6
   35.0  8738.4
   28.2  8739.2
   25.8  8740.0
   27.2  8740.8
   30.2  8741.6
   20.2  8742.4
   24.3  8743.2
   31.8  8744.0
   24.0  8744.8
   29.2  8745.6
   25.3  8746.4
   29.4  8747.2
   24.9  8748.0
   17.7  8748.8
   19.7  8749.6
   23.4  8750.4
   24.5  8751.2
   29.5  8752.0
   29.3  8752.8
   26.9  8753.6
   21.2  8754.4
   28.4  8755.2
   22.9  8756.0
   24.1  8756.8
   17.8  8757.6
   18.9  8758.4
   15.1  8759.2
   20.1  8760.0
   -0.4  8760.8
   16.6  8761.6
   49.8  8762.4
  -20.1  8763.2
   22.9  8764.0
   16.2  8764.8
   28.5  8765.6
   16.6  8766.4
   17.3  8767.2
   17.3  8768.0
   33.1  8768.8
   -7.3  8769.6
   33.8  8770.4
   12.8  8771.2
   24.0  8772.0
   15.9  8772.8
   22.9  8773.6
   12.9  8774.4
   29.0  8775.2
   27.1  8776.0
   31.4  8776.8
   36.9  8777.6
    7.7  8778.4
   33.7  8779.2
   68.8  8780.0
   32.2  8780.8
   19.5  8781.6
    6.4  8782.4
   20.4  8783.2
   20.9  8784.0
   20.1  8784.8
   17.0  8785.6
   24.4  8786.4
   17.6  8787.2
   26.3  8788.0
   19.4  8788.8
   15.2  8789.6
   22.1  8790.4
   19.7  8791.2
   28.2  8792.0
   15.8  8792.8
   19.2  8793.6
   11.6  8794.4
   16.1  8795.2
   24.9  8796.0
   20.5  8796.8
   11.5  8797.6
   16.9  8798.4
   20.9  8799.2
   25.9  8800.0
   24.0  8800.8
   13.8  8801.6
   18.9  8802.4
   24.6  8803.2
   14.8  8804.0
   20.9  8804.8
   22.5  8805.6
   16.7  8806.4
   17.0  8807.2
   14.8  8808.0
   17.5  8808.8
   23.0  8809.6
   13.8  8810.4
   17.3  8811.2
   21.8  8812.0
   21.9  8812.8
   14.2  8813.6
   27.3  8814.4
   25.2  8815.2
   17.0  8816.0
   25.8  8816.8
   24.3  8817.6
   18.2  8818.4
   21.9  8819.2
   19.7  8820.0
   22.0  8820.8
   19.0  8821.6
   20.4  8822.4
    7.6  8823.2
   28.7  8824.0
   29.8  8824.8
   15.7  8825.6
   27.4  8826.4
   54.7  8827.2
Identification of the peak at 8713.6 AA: Mg II 2798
